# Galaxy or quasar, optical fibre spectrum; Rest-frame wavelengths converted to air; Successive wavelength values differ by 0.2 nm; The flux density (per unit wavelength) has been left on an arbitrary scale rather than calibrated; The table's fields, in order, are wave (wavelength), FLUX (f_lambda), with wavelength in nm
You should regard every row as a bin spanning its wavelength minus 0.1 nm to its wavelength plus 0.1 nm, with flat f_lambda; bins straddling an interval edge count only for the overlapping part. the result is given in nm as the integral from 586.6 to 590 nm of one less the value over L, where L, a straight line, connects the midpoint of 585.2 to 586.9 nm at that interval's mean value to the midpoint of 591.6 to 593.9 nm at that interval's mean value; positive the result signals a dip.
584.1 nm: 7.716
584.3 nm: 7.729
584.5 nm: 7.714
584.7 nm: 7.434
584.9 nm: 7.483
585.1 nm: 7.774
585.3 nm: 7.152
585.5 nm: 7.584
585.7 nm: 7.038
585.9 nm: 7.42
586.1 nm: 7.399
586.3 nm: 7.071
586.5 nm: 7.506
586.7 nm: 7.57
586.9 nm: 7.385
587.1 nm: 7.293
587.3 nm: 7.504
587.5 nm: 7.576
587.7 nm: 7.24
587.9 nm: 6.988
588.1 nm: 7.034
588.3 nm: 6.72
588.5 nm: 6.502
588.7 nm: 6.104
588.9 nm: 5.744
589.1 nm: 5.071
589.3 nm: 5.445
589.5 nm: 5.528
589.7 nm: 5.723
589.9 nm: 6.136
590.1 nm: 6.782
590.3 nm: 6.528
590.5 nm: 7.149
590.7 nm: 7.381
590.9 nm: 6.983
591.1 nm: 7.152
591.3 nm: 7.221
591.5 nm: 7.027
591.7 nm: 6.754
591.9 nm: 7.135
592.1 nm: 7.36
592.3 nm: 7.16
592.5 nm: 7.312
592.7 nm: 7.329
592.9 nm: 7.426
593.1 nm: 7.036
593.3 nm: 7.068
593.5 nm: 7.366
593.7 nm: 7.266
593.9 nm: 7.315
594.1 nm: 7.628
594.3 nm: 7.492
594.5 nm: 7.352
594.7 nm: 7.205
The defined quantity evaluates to 0.34 nm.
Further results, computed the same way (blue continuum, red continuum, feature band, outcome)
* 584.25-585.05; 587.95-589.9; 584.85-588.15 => -0.22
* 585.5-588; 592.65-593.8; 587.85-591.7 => 0.43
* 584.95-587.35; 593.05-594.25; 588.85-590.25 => 0.29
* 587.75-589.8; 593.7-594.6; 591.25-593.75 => -0.06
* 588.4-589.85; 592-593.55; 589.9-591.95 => -0.15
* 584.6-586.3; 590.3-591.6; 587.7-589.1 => 0.15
